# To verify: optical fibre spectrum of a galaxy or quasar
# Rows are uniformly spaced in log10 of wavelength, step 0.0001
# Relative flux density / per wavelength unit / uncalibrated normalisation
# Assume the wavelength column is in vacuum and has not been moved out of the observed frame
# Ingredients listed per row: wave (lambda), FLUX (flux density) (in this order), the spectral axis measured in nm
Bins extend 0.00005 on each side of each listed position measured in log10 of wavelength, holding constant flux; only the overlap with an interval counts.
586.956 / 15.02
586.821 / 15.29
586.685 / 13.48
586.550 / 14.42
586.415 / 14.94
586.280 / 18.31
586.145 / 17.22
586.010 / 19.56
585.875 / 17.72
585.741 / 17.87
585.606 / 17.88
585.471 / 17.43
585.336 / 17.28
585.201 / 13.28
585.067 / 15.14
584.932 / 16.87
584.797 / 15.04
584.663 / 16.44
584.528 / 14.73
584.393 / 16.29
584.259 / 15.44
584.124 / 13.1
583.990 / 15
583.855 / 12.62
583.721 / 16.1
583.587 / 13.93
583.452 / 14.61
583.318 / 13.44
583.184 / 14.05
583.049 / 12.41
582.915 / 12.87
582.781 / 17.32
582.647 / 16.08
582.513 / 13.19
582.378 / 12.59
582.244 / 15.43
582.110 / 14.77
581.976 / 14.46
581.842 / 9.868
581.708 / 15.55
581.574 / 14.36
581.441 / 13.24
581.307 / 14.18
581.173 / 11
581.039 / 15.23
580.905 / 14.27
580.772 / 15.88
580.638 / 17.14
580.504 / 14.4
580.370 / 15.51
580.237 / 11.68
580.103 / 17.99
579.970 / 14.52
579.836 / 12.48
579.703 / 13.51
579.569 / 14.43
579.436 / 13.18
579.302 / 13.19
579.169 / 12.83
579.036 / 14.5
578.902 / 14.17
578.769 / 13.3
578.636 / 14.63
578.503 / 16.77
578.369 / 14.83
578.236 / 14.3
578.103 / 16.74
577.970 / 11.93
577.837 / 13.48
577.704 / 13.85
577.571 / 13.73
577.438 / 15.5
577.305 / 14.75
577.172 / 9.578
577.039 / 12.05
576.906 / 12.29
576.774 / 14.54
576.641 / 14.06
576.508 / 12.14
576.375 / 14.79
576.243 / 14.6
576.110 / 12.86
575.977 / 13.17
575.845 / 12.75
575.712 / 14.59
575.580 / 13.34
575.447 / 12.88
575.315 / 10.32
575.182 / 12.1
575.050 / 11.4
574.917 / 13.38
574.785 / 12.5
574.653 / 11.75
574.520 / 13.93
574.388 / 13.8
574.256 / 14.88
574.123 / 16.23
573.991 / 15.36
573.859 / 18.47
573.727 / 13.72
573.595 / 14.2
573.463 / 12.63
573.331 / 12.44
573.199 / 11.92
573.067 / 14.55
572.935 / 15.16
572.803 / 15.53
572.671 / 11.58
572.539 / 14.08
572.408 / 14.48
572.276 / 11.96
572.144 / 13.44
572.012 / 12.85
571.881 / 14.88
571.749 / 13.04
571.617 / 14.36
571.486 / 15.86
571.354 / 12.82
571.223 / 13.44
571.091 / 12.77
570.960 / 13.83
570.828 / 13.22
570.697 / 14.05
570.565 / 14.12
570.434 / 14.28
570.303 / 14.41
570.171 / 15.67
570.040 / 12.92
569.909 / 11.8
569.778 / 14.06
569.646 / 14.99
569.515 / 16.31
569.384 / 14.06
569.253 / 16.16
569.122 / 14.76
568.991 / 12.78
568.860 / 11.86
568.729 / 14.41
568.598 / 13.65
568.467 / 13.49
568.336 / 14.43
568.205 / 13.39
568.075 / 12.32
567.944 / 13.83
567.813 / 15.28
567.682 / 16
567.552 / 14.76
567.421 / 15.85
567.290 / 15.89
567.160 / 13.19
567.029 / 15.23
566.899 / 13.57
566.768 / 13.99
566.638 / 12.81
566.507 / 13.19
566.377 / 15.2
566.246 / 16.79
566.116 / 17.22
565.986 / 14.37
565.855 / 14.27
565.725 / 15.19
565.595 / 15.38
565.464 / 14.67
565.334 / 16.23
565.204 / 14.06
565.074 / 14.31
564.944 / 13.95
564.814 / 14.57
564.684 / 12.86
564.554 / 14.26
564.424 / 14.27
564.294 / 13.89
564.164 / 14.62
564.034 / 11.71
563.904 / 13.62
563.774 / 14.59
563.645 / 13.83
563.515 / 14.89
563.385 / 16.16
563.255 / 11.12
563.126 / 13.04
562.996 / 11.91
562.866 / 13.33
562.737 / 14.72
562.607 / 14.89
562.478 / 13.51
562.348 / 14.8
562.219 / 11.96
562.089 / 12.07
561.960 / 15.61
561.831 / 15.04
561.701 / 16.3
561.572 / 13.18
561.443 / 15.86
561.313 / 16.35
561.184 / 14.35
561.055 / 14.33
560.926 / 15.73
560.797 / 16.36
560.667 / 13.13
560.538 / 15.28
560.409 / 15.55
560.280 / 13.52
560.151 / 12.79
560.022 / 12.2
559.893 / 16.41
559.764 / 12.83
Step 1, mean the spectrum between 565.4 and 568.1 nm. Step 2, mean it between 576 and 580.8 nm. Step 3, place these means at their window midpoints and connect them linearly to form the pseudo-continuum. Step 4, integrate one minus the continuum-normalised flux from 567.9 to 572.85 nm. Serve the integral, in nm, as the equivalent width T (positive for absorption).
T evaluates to 0.24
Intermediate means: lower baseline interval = 14.7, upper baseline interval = 14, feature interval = 13.8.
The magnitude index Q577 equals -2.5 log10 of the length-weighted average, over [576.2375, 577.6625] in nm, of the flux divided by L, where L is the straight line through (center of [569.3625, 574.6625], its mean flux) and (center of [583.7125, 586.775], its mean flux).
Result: 0.10 mag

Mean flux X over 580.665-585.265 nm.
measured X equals 14.4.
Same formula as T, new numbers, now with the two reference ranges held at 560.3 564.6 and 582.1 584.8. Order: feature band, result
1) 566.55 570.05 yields 0.04 nm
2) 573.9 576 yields 0.16 nm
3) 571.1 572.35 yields 0.07 nm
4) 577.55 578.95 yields 0.01 nm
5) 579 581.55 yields 0.06 nm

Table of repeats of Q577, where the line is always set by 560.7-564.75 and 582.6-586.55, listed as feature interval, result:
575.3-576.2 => 0.15 mag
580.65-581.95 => 0.11 mag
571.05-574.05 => 0.07 mag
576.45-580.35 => 0.10 mag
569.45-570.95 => 0.04 mag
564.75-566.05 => -0.03 mag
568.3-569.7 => 0.02 mag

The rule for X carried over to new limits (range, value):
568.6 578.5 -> 13.8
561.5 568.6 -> 14.2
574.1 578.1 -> 13.3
